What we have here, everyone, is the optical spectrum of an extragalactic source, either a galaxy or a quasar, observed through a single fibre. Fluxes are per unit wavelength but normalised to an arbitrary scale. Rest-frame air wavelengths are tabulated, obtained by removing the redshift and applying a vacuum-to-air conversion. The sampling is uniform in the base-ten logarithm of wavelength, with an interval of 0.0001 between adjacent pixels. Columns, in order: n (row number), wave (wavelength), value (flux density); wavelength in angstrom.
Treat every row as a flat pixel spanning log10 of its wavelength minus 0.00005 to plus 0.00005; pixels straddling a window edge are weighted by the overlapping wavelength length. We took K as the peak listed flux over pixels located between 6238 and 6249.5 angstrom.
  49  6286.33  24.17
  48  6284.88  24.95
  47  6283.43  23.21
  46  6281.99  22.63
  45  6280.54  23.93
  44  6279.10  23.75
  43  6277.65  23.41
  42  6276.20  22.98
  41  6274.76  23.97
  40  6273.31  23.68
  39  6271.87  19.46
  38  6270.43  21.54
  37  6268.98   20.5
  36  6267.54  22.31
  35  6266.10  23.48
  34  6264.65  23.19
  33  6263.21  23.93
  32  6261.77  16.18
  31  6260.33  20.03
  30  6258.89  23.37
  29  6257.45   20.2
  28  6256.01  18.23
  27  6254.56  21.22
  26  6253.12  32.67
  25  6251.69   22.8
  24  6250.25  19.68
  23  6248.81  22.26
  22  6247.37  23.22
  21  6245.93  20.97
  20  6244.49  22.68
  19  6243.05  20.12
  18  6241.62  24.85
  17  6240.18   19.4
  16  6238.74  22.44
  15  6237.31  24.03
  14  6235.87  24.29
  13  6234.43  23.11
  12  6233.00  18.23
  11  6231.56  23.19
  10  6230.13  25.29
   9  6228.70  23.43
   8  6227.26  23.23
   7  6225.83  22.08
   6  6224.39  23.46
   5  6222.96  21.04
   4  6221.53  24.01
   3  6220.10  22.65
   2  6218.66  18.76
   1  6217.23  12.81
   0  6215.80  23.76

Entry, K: 24.85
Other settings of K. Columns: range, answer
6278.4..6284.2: 23.93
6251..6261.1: 32.67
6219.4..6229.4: 24.01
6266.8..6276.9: 23.97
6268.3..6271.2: 21.54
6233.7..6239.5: 24.29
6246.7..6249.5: 23.22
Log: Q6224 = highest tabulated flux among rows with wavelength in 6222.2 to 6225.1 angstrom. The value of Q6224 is 23.46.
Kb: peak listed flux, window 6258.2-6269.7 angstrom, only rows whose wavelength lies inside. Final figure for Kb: 23.93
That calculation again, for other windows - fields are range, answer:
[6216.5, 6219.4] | 18.76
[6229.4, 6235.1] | 25.29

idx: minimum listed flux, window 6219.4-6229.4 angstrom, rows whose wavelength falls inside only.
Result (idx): 21.04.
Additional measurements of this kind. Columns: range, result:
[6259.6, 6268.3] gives 16.18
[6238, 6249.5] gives 19.4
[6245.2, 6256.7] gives 18.23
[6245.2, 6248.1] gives 20.97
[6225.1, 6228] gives 22.08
